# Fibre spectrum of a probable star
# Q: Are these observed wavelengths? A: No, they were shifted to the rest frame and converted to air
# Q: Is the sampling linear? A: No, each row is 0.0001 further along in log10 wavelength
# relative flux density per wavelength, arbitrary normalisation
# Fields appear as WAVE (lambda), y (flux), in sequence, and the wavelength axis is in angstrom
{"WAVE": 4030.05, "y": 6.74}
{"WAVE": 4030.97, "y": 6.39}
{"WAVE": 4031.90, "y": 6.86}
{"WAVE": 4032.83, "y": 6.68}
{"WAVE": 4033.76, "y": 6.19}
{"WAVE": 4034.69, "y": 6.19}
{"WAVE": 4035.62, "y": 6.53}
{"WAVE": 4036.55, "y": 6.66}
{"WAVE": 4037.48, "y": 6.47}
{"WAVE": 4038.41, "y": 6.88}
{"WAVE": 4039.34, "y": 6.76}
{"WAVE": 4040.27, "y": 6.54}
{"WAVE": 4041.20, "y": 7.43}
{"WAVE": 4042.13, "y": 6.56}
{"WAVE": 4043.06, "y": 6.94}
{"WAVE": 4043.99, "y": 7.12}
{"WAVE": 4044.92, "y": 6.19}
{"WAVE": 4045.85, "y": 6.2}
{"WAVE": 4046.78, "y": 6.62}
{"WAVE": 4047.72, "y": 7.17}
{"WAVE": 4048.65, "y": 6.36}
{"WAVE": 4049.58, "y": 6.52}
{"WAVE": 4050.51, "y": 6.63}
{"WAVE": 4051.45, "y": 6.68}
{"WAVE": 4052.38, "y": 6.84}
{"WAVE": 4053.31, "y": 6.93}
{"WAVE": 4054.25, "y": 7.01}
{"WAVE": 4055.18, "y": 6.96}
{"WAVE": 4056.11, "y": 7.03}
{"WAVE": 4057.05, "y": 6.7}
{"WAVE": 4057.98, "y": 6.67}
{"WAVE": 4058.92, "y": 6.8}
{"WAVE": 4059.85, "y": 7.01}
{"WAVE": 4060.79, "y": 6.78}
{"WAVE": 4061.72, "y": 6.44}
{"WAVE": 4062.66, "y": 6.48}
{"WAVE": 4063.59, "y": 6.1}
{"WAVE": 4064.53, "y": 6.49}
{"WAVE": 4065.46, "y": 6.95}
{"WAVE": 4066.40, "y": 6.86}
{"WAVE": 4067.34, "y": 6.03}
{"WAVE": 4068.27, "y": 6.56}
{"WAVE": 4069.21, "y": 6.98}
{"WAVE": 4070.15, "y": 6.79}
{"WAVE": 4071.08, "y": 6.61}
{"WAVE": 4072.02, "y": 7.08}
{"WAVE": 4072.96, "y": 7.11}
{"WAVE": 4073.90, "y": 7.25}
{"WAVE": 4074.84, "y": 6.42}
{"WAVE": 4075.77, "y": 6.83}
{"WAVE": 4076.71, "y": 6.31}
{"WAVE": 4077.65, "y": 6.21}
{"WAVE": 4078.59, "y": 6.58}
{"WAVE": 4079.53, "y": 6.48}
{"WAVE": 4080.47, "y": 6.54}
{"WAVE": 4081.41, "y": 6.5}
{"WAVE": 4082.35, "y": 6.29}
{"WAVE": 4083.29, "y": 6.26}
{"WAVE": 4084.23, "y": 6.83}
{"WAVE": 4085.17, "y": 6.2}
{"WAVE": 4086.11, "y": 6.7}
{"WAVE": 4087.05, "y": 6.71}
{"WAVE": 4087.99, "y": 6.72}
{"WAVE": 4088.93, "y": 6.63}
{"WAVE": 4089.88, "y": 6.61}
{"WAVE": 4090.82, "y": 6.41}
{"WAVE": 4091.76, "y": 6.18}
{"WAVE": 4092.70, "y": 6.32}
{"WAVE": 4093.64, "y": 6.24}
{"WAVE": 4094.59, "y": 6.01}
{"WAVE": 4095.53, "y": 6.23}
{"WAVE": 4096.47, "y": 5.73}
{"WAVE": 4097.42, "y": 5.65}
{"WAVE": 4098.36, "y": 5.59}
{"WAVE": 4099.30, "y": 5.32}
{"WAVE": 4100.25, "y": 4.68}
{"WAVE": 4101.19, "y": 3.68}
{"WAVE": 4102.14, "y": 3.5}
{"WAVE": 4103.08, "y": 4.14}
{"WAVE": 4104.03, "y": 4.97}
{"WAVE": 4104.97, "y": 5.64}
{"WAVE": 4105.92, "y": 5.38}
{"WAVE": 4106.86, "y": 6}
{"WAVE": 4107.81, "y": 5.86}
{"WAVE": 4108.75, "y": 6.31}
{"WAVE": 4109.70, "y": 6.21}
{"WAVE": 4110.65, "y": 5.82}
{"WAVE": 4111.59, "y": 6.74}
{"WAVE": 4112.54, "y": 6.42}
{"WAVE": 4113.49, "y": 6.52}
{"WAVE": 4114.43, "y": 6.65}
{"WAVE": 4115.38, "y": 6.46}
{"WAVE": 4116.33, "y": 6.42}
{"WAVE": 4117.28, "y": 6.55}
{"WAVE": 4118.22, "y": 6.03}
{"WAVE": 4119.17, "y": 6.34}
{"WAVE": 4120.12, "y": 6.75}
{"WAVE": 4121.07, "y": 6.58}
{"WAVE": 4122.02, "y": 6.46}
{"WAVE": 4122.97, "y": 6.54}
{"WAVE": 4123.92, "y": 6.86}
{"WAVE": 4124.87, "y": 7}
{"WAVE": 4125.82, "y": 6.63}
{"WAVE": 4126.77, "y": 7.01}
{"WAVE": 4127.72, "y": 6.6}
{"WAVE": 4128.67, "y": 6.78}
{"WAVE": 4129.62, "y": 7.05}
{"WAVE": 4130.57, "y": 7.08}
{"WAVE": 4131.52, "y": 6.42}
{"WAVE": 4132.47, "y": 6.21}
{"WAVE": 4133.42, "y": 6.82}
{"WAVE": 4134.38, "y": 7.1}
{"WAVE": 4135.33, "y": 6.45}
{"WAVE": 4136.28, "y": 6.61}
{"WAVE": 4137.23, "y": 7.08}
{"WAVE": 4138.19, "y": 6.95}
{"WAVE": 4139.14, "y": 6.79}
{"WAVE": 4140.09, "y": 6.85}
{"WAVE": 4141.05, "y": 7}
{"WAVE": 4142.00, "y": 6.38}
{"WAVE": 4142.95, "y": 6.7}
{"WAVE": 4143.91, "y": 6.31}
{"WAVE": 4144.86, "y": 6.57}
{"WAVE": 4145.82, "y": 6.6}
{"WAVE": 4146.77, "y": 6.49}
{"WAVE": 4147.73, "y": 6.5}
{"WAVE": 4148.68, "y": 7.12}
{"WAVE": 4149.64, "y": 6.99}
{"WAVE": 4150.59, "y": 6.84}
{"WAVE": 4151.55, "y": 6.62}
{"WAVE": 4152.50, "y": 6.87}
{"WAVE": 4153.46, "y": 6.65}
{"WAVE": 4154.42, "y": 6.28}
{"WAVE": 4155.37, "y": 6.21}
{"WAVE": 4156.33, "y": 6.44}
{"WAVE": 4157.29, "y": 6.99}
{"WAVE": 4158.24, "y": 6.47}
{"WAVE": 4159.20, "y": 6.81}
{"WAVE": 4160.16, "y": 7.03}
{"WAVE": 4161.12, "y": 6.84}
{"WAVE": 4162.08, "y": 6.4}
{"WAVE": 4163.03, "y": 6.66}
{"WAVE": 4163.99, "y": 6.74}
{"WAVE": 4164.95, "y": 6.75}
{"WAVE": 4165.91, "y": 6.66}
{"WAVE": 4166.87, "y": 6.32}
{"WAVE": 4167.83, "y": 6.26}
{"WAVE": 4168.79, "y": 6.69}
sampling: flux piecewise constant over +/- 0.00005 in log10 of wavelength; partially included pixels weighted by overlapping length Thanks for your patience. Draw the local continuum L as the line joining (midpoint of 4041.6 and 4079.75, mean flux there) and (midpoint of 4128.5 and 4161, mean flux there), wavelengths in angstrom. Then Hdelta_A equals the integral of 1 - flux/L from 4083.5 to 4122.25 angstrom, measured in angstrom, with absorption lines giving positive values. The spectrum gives 4.0 angstrom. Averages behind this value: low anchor 6.69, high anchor 6.71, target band 6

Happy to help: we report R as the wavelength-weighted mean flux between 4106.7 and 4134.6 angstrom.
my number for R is 6.54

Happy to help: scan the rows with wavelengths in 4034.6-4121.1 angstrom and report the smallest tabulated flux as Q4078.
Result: 3.5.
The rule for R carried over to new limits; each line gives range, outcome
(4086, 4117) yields 5.89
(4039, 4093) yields 6.65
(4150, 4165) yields 6.67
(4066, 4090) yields 6.62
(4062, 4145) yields 6.36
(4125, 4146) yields 6.73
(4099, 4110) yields 5.12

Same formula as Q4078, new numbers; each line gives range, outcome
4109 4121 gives 5.82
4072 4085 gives 6.21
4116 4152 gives 6.03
